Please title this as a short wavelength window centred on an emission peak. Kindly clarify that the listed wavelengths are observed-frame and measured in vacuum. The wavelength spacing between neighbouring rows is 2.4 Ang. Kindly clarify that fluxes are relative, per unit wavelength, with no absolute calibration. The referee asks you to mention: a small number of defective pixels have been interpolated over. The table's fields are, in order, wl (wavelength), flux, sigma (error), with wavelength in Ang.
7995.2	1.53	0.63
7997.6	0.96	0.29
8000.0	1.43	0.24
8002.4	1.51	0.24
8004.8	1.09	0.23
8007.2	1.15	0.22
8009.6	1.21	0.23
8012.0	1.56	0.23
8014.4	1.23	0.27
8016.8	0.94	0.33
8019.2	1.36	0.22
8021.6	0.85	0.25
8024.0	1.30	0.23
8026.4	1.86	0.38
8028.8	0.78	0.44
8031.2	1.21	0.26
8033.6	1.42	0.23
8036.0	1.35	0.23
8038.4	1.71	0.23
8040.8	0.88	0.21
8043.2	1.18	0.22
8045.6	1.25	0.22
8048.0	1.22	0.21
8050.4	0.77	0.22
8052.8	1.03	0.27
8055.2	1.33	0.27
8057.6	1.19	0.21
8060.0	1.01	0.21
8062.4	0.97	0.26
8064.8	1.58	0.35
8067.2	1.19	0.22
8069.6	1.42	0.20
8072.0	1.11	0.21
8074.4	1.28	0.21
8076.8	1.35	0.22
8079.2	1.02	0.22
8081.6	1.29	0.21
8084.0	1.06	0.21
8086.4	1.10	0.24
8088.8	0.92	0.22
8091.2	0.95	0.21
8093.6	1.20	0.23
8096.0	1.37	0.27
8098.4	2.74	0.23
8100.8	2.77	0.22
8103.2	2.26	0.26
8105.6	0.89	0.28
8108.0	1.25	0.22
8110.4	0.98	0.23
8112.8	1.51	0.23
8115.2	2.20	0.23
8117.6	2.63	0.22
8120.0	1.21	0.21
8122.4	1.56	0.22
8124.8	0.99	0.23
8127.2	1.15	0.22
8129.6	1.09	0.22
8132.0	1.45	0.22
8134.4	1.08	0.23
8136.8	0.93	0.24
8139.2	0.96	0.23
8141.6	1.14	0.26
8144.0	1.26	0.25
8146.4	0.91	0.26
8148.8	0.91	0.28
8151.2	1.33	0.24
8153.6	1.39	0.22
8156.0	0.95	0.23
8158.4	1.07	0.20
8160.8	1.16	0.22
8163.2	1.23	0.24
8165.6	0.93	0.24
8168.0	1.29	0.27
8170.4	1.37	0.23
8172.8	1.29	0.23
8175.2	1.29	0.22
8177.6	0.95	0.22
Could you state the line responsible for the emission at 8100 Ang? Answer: [S II] 6716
